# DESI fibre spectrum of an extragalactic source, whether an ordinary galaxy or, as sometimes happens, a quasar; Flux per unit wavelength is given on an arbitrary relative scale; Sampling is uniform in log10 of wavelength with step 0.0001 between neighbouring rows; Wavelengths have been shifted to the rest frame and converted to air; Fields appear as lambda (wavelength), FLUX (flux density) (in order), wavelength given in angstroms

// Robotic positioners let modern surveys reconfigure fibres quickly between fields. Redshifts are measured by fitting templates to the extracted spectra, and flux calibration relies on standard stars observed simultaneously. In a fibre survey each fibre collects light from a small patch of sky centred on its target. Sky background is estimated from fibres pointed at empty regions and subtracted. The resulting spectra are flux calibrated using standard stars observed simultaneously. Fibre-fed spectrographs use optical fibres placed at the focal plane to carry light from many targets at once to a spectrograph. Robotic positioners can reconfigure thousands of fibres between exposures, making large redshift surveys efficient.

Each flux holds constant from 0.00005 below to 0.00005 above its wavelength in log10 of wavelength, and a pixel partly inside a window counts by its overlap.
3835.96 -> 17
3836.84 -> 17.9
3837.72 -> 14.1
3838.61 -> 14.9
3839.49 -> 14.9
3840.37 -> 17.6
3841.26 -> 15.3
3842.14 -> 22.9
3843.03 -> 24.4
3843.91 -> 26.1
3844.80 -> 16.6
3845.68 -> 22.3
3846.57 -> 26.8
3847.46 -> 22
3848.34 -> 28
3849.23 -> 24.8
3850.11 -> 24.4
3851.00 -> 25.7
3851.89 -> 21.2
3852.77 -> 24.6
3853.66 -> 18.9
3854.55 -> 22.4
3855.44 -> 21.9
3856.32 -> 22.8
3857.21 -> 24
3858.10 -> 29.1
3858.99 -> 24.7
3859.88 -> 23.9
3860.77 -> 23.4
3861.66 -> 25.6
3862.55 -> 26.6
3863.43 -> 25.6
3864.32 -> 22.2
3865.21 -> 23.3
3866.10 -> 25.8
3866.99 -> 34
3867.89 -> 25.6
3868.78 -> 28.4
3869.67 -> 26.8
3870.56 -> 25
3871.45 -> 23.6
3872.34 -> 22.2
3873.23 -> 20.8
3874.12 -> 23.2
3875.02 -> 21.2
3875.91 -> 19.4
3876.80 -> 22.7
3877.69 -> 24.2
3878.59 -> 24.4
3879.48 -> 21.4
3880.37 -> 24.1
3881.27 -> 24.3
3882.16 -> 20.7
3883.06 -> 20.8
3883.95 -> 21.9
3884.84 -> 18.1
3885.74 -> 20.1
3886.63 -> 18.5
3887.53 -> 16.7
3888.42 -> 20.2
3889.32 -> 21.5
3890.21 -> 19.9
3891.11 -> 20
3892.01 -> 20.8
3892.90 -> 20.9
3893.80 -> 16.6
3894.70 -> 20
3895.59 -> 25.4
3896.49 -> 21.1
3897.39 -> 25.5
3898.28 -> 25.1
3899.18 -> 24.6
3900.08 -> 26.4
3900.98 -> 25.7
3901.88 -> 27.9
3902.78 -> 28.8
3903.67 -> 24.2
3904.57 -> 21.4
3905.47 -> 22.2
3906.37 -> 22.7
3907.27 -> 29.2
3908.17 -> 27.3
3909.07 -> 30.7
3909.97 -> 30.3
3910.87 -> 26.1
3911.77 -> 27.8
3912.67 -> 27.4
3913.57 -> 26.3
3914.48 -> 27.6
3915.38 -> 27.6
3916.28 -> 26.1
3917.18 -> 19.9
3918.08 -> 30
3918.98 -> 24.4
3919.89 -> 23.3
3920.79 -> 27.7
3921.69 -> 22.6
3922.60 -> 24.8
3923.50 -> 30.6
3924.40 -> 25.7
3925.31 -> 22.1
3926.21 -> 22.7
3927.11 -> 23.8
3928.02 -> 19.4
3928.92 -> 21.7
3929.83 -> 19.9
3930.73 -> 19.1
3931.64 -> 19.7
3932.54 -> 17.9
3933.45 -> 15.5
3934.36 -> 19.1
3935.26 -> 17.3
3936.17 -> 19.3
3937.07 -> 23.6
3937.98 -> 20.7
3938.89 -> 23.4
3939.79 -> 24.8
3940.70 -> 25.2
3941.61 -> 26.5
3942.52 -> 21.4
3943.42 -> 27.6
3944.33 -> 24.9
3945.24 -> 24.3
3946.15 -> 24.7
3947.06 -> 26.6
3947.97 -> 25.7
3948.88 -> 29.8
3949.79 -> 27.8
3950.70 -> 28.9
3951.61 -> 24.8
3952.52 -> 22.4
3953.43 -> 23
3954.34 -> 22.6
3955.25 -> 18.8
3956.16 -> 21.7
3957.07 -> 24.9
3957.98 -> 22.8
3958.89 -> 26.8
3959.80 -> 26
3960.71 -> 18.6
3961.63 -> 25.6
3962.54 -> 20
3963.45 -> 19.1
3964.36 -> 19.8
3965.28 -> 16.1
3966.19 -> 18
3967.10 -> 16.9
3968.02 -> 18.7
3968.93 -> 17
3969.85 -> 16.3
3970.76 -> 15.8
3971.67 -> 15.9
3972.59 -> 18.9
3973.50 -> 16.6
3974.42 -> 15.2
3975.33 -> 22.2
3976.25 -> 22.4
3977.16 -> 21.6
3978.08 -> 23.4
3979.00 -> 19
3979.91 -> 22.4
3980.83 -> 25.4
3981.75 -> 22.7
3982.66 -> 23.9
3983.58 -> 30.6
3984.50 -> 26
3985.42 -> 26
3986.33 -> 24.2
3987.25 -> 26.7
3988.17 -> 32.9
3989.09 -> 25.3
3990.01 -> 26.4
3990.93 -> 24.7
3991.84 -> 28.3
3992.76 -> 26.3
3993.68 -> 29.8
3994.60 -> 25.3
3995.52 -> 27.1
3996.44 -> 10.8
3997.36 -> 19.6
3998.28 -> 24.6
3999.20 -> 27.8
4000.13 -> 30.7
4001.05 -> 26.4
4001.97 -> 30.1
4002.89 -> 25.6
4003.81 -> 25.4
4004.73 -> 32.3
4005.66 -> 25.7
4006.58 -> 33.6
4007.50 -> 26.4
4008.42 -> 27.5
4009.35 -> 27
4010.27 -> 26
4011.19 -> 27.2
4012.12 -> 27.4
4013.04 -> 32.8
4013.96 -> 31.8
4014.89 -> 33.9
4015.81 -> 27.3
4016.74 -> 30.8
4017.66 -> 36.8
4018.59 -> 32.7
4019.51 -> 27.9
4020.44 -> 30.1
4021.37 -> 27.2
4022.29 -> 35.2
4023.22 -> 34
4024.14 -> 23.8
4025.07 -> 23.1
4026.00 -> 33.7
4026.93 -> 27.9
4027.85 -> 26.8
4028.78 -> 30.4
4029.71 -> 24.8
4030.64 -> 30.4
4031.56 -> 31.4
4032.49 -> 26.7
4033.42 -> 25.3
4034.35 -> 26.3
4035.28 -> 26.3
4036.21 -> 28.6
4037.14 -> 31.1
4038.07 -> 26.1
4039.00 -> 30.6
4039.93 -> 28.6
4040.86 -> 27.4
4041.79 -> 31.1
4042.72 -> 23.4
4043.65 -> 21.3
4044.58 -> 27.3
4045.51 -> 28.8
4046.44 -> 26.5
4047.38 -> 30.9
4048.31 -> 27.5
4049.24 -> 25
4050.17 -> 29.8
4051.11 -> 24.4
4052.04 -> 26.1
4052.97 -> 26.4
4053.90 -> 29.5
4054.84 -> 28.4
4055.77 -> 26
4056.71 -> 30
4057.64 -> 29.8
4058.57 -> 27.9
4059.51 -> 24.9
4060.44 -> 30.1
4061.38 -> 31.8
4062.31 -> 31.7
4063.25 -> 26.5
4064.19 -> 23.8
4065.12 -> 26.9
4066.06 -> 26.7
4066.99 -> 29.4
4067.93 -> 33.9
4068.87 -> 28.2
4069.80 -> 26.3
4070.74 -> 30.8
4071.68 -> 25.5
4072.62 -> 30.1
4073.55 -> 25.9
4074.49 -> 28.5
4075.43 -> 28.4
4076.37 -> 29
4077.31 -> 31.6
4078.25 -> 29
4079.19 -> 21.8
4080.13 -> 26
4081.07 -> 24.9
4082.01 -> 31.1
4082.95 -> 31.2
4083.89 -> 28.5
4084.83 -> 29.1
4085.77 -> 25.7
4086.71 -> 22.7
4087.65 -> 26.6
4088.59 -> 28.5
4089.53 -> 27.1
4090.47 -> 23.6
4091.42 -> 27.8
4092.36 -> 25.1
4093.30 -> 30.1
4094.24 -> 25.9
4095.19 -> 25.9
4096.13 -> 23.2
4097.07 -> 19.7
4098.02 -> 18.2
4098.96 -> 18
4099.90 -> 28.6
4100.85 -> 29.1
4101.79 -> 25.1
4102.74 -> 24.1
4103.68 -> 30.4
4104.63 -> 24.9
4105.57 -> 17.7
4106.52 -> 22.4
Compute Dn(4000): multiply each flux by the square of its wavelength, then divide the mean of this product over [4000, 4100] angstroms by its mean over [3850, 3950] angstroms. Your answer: 1.27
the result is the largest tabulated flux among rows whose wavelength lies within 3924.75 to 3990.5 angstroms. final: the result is 32.9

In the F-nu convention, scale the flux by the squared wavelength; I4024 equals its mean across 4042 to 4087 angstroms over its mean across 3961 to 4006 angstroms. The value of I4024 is 1.25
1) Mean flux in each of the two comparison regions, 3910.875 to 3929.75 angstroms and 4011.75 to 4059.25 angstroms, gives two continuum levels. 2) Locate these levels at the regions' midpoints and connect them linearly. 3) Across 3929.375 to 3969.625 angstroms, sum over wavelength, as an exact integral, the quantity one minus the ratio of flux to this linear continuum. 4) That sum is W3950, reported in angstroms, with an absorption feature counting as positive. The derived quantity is 5.8 angstroms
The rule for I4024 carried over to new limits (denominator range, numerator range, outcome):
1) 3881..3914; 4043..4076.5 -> 1.29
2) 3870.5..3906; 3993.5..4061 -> 1.35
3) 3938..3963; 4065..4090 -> 1.22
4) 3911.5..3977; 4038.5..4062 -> 1.30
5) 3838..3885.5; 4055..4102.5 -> 1.31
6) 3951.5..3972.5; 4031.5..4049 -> 1.40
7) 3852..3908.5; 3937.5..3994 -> 1.04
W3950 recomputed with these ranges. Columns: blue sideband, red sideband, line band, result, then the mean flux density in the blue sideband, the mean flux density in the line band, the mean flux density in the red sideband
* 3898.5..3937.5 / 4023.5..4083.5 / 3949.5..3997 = 5.9 angstroms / 24.2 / 22.5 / 27.9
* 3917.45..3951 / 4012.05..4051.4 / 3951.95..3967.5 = 2.2 angstroms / 23.5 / 21.4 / 28.7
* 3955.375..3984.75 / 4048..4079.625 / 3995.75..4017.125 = -3.4 angstroms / 20.9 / 27.4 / 28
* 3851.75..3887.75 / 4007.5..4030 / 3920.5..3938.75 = 2.9 angstroms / 23.3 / 21.6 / 29.4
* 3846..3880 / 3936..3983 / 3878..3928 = -1.2 angstroms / 24.2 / 23.9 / 22.1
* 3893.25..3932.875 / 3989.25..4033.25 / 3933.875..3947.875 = 1.2 angstroms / 24.5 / 23.3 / 28.1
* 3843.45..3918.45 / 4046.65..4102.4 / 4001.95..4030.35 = -3.3 angstroms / 23.9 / 29.2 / 27.2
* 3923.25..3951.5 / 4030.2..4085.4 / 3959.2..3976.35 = 3.9 angstroms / 23.2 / 18.9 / 28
